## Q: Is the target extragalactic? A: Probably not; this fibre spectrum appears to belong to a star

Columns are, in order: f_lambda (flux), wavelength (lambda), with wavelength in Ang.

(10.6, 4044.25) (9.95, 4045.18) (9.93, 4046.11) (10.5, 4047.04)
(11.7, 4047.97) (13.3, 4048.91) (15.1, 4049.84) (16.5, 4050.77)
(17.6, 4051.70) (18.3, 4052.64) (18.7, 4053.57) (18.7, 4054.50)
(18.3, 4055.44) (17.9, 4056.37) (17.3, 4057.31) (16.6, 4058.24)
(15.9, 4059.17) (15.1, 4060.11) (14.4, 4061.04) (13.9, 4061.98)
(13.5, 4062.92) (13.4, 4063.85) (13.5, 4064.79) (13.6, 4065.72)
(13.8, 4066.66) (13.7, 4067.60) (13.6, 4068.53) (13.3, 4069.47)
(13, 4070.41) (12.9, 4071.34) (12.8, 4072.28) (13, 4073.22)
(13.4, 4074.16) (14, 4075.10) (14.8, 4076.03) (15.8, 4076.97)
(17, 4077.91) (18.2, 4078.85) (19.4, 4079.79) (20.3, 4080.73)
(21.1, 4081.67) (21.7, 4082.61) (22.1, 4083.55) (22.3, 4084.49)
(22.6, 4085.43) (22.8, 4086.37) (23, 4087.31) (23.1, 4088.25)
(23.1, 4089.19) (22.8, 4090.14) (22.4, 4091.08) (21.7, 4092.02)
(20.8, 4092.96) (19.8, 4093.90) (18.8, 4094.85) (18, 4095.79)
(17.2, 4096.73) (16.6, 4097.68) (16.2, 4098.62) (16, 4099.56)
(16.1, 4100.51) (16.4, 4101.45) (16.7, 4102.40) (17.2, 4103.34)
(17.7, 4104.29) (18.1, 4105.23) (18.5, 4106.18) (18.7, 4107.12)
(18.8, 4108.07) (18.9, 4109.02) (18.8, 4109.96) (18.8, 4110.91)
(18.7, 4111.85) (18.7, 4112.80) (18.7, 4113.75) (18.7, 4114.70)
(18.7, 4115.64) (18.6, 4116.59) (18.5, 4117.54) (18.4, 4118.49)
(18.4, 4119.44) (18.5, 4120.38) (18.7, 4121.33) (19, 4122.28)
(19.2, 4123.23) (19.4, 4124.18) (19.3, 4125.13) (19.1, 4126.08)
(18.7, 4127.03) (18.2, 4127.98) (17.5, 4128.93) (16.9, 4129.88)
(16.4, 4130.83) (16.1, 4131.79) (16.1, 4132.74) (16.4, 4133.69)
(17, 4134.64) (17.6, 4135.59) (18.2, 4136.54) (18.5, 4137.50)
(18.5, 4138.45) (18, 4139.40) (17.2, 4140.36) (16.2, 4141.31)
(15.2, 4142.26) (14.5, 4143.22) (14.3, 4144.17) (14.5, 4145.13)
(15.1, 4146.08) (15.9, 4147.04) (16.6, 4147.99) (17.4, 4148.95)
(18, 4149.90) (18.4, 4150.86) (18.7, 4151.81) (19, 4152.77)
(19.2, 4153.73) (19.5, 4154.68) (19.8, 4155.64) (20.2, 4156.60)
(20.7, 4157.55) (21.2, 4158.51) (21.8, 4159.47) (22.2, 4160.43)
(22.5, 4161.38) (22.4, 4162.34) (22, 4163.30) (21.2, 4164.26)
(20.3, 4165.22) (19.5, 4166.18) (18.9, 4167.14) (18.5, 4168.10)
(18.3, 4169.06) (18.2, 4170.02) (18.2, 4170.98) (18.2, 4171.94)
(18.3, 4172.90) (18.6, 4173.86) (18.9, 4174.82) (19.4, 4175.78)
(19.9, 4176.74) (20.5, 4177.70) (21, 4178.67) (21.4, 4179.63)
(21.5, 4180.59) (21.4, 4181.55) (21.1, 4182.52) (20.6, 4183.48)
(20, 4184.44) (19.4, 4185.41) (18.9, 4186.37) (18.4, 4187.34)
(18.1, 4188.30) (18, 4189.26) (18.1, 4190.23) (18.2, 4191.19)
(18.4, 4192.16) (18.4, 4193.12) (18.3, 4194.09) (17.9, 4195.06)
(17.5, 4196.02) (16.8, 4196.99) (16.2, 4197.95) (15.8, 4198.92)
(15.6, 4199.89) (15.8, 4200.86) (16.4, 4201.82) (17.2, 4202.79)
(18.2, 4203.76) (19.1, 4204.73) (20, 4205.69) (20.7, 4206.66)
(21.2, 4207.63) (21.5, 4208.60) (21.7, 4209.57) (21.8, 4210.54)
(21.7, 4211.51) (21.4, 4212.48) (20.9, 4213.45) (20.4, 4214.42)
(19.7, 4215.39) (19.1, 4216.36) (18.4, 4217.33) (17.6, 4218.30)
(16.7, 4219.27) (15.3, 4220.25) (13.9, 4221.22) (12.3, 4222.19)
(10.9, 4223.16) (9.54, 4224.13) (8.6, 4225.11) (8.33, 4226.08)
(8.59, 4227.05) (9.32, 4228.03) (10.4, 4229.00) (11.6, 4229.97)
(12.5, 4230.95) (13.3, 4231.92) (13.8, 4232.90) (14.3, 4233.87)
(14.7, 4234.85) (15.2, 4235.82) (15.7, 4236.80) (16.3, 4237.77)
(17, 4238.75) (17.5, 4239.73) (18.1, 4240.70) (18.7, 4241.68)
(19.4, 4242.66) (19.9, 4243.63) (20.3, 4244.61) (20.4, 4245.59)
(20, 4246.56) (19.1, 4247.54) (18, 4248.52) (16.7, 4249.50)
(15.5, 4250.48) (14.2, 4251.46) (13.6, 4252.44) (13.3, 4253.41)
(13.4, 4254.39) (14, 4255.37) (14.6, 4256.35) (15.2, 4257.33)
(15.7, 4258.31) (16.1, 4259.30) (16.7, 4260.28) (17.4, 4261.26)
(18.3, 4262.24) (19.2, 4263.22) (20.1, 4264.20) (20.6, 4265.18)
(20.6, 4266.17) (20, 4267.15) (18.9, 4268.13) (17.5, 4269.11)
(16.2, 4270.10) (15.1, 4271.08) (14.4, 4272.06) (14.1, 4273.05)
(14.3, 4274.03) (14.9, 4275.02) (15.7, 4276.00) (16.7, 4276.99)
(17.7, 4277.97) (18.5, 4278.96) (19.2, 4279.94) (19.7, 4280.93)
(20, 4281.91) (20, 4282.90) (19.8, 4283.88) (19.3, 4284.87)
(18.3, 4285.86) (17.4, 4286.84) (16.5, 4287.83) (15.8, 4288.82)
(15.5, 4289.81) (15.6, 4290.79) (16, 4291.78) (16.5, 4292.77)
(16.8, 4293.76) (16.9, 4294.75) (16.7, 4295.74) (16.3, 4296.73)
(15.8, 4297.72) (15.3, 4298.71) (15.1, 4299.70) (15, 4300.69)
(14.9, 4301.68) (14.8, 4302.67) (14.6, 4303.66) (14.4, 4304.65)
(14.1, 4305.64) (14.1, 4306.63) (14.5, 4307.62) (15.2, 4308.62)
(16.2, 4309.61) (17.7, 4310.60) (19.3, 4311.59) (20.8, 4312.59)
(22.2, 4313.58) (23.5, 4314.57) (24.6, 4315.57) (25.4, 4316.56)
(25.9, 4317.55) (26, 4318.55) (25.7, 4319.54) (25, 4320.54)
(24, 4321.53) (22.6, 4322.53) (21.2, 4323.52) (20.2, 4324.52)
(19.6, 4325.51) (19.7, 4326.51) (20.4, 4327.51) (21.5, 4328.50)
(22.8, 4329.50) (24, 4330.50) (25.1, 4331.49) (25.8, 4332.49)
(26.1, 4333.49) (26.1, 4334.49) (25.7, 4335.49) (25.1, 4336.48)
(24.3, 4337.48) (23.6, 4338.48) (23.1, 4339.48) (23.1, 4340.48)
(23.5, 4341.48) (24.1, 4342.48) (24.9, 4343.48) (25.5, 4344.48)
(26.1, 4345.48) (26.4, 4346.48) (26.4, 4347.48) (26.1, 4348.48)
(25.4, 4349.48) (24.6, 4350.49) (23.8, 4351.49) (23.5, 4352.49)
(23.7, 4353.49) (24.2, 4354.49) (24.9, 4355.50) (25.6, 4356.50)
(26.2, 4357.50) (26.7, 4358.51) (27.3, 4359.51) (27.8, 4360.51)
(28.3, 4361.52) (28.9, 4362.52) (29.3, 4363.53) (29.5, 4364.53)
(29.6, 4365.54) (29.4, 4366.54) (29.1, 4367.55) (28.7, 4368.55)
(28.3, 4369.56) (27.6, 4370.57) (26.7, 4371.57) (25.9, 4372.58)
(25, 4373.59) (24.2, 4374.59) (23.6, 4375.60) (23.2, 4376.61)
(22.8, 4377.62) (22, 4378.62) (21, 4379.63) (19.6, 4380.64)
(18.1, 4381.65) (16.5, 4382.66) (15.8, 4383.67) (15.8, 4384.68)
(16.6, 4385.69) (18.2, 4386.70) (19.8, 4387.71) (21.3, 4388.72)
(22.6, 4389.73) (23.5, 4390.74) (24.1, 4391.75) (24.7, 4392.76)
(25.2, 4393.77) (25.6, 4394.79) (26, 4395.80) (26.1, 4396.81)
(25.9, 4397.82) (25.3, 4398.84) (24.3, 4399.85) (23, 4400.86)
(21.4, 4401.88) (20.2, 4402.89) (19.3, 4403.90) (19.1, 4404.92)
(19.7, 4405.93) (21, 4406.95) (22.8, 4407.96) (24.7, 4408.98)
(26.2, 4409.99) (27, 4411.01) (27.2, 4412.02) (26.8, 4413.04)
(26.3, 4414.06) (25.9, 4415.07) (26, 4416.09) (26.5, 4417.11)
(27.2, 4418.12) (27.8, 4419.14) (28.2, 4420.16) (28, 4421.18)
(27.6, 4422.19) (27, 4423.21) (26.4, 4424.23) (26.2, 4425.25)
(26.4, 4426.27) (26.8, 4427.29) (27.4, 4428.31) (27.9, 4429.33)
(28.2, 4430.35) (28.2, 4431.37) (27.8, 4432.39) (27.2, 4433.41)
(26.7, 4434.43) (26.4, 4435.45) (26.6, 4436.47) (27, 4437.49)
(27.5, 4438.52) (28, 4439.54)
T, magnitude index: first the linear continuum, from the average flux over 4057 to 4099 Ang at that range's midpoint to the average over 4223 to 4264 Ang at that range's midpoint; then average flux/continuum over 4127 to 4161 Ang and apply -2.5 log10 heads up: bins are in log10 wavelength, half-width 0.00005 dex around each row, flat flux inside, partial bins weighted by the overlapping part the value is -0.08 mag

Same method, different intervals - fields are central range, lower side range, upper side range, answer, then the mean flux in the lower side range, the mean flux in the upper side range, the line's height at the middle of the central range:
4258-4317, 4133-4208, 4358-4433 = 0.25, 18.6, 24.8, 21.8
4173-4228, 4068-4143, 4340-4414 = 0.13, 18.1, 24.2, 20.2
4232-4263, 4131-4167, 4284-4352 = 0.19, 18.4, 20.7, 19.7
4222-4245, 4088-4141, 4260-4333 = 0.31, 18.4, 18.7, 18.6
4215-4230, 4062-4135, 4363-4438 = 0.49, 17.8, 24.7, 20.7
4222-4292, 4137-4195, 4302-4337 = 0.25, 18.9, 21.2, 20.3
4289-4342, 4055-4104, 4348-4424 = 0.14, 17.3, 24.5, 22.8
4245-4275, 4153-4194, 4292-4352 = 0.23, 19.8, 21.2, 20.6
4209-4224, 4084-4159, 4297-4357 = 0.12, 18.5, 21.9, 20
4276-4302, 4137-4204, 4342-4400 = 0.28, 18.6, 24.5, 22.1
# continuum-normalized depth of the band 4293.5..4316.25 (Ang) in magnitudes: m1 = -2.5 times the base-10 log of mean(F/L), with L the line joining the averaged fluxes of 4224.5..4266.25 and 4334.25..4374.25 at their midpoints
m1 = 0.252 mag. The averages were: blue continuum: 15.7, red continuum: 26.1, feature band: 17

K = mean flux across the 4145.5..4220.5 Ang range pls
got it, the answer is 19.1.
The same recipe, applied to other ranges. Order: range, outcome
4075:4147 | 18.4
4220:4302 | 16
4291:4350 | 21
